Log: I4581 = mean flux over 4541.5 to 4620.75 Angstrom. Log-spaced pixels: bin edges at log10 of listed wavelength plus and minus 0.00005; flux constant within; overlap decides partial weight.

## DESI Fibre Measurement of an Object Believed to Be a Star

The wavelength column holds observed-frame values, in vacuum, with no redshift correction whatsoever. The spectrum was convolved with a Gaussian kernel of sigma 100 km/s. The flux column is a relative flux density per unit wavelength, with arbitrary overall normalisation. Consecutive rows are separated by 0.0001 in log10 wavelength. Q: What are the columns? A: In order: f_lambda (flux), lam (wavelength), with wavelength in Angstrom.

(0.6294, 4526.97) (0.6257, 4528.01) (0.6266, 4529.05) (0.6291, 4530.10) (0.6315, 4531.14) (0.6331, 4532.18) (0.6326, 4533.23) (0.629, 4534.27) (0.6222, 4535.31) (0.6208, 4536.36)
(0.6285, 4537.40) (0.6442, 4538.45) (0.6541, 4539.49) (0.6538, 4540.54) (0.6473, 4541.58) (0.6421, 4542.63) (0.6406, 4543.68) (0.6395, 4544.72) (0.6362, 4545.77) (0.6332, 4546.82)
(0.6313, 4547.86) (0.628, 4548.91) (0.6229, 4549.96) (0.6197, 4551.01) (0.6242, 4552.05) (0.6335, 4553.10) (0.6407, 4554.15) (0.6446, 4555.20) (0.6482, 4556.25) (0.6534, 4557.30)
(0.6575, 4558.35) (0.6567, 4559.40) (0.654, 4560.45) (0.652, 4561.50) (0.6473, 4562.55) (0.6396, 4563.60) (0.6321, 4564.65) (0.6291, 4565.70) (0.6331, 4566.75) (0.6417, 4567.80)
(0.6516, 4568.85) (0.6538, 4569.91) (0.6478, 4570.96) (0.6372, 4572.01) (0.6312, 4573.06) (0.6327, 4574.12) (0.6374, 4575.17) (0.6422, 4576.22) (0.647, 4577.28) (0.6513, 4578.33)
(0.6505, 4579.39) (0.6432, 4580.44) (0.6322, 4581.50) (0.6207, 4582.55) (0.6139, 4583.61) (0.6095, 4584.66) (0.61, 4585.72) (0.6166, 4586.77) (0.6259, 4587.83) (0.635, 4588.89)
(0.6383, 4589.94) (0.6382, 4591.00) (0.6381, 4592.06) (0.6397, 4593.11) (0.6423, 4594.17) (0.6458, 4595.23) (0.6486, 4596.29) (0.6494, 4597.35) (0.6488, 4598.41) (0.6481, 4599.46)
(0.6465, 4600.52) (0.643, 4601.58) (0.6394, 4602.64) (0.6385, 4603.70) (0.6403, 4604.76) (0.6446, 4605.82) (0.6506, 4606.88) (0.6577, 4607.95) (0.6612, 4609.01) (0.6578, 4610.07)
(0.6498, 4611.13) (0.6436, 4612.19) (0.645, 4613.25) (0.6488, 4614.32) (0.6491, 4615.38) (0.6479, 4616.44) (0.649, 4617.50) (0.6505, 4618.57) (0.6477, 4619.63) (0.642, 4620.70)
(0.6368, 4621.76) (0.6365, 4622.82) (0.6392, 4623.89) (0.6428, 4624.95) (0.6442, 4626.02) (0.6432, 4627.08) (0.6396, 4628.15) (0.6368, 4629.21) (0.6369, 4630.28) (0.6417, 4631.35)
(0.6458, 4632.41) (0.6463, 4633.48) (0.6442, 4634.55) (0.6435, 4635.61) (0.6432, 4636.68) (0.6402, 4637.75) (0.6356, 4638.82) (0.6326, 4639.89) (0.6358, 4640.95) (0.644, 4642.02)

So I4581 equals 0.641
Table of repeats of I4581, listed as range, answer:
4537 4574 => 0.641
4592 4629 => 0.646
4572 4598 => 0.635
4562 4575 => 0.64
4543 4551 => 0.632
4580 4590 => 0.624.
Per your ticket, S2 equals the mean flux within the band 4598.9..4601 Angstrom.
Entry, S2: 0.65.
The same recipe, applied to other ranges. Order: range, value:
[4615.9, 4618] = 0.65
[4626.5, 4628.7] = 0.643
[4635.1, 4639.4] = 0.639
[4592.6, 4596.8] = 0.643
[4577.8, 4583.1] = 0.639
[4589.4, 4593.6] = 0.64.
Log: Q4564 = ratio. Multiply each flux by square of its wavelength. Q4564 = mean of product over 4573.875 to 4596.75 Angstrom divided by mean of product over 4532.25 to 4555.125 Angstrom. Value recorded 1.02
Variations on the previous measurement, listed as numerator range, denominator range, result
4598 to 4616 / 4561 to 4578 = 1.03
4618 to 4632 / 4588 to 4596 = 1.02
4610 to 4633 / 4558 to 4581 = 1.02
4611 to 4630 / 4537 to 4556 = 1.04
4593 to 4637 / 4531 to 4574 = 1.04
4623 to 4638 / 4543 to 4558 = 1.05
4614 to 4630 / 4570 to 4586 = 1.03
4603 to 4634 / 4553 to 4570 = 1.03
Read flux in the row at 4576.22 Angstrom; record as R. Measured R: 0.6422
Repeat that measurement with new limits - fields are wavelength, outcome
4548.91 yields 0.628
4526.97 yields 0.6294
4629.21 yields 0.6368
